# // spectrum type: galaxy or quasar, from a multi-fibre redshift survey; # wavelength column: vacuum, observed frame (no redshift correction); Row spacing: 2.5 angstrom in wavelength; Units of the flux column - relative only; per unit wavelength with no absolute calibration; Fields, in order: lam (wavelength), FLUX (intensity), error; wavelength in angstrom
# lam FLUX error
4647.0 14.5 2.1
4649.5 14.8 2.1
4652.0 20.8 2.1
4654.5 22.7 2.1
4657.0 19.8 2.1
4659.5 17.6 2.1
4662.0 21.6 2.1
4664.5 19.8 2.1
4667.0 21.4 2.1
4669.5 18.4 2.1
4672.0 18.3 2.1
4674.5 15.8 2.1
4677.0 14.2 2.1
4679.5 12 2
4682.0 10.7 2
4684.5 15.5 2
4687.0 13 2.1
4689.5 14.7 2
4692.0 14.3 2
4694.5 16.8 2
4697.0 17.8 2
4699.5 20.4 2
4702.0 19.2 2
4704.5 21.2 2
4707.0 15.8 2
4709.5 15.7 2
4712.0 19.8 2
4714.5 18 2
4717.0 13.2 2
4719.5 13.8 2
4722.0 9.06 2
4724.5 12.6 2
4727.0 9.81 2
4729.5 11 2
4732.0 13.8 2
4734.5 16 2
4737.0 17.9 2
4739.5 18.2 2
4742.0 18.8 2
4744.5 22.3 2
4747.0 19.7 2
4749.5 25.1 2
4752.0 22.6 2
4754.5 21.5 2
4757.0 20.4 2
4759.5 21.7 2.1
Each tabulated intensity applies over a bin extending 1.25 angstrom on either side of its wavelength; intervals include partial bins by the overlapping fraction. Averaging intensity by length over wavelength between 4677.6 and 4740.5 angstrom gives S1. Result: 15.2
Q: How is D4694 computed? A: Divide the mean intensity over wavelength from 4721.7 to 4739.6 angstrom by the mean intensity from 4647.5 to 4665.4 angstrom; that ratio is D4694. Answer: 0.7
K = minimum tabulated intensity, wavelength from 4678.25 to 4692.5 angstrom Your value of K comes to 10.7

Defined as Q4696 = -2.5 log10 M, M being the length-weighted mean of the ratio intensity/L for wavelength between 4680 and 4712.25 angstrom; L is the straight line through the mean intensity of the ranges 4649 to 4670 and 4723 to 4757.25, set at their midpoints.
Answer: 0.16 mag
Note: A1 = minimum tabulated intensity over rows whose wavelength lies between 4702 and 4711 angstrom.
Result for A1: 15.7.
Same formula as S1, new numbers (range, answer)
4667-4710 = 16.3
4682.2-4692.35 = 14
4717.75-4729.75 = 11.4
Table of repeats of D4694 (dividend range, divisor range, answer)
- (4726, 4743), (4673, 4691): 1.10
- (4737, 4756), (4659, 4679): 1.15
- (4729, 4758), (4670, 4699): 1.27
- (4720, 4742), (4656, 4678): 0.75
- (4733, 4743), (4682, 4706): 1.06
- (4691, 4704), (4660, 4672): 0.90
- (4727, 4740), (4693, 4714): 0.80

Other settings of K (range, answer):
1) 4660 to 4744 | 9.06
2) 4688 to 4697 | 14.3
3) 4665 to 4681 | 12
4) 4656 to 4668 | 17.6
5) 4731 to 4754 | 13.8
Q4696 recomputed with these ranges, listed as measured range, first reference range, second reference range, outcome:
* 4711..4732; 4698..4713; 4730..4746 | 0.332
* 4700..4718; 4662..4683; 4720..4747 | -0.127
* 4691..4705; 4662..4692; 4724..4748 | -0.139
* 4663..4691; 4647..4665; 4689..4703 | 0.155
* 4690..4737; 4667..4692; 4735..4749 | 0.119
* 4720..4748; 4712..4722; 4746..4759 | 0.205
